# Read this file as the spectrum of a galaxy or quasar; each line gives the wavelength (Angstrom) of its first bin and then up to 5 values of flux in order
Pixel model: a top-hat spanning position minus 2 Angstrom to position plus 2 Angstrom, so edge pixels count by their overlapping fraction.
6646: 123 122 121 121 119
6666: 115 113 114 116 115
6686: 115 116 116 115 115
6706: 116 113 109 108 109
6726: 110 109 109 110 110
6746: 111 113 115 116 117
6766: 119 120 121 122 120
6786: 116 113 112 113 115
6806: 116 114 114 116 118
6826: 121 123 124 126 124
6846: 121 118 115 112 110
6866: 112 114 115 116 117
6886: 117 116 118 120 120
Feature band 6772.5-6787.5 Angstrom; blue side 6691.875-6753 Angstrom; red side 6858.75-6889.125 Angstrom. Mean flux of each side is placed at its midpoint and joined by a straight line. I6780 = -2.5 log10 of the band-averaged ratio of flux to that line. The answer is -0.067 mag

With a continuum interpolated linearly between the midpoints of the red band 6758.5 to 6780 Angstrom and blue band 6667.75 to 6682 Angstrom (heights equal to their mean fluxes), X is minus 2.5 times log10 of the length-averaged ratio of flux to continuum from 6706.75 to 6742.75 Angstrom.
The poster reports 0.07 mag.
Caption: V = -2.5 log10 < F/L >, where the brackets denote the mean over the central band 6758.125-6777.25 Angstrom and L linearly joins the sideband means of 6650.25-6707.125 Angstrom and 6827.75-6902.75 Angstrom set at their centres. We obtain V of -0.02 mag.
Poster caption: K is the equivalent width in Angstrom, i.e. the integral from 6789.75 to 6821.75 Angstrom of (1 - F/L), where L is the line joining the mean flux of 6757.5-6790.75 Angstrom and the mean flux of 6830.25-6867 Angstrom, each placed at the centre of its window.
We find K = 1.1 Angstrom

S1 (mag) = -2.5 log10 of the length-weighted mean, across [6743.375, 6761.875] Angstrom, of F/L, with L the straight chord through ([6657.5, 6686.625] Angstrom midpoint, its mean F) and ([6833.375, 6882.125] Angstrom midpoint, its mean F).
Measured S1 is 0.02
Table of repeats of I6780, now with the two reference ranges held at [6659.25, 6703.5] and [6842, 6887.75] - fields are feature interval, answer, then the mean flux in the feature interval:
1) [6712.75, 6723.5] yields 0.07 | 109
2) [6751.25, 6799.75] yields -0.01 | 117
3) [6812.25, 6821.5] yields 0.00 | 116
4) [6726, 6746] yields 0.06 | 110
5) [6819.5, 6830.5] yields -0.04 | 120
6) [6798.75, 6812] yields 0.01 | 115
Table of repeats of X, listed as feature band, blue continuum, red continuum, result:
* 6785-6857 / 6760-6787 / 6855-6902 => -0.001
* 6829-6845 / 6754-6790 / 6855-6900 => -0.070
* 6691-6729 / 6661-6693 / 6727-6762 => 0.012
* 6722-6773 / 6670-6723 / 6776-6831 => 0.017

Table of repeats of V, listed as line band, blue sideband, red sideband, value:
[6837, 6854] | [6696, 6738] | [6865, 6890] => -0.061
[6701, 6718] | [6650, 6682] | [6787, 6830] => 0.039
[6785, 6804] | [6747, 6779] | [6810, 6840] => 0.047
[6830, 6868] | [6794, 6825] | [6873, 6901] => -0.019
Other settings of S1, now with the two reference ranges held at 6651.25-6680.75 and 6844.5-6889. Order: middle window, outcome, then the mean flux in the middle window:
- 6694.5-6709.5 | 0.01 mag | 115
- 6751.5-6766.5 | 0.00 mag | 116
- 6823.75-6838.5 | -0.07 mag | 123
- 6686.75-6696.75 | 0.01 mag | 116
